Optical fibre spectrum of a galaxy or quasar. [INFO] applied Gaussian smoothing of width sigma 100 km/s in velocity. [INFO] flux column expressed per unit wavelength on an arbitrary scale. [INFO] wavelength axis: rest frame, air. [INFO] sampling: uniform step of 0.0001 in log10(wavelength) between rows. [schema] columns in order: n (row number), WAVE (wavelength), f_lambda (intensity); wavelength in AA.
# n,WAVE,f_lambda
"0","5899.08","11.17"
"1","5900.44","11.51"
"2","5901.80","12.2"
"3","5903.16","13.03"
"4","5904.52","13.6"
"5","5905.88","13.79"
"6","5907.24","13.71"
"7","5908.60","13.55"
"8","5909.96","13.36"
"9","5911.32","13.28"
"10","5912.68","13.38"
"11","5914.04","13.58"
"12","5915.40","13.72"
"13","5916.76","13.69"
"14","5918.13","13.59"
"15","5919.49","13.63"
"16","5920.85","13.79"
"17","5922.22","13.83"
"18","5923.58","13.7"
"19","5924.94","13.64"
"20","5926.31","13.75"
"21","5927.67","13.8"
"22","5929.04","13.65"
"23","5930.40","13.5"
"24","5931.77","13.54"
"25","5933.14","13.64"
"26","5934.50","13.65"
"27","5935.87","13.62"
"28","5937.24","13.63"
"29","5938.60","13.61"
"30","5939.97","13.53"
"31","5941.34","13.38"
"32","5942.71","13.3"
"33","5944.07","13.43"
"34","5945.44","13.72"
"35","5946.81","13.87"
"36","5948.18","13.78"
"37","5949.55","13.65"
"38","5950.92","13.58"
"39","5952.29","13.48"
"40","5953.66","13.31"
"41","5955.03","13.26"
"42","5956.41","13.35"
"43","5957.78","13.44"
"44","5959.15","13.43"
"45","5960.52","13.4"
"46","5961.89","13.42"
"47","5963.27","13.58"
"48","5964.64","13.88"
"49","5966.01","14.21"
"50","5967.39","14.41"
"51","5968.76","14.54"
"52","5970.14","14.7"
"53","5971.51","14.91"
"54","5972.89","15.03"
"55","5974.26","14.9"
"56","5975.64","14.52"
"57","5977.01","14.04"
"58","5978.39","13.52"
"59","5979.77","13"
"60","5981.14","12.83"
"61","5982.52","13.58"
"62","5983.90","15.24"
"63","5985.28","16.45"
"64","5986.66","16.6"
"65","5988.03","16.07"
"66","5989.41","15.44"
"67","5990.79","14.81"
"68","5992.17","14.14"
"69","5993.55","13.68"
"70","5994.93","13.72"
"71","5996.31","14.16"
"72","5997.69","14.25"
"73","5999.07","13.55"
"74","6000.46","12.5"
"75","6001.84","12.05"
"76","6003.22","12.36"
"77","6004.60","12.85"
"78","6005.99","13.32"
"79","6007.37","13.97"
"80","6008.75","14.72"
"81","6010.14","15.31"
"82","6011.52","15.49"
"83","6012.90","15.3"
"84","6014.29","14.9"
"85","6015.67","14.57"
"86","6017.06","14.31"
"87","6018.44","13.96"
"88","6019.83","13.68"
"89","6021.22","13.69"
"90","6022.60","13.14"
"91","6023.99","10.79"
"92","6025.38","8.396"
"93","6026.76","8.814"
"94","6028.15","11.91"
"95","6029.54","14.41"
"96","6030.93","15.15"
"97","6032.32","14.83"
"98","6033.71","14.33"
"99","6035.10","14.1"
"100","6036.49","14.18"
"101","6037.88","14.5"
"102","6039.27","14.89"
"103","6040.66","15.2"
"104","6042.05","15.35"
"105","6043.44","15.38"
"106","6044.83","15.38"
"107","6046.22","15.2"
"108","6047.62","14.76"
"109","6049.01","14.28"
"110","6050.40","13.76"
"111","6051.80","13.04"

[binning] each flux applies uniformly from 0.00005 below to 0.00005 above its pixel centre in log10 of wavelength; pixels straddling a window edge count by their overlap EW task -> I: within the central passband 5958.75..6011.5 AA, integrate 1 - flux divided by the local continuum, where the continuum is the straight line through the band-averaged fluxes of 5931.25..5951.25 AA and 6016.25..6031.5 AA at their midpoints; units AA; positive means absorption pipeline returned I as -4.5 AA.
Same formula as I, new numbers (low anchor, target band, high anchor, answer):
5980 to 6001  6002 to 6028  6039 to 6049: 2.64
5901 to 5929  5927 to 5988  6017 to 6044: -1.83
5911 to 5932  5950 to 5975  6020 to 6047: -0.52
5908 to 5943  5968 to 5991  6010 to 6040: -1.85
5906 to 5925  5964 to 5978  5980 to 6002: -0.34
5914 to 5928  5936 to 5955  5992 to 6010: 0.14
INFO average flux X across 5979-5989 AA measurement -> 14.8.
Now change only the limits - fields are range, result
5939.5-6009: 13.9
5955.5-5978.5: 14.1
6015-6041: 13.4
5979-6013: 14.2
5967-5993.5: 14.7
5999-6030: 13.2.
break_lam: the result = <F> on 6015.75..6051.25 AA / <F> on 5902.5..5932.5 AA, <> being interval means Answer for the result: 1.01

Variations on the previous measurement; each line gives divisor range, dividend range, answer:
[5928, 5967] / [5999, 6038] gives 0.99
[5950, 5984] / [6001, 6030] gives 0.95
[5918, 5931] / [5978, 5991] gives 1.08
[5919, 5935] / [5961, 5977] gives 1.05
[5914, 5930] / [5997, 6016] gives 1.02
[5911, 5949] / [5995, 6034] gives 0.99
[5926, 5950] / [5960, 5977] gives 1.05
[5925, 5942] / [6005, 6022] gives 1.06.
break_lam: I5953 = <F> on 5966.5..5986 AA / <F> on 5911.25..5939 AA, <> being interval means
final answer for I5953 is 1.1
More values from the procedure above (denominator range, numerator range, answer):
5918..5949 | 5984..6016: 1.05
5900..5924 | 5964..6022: 1.06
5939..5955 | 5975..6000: 1.06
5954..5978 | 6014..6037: 0.94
